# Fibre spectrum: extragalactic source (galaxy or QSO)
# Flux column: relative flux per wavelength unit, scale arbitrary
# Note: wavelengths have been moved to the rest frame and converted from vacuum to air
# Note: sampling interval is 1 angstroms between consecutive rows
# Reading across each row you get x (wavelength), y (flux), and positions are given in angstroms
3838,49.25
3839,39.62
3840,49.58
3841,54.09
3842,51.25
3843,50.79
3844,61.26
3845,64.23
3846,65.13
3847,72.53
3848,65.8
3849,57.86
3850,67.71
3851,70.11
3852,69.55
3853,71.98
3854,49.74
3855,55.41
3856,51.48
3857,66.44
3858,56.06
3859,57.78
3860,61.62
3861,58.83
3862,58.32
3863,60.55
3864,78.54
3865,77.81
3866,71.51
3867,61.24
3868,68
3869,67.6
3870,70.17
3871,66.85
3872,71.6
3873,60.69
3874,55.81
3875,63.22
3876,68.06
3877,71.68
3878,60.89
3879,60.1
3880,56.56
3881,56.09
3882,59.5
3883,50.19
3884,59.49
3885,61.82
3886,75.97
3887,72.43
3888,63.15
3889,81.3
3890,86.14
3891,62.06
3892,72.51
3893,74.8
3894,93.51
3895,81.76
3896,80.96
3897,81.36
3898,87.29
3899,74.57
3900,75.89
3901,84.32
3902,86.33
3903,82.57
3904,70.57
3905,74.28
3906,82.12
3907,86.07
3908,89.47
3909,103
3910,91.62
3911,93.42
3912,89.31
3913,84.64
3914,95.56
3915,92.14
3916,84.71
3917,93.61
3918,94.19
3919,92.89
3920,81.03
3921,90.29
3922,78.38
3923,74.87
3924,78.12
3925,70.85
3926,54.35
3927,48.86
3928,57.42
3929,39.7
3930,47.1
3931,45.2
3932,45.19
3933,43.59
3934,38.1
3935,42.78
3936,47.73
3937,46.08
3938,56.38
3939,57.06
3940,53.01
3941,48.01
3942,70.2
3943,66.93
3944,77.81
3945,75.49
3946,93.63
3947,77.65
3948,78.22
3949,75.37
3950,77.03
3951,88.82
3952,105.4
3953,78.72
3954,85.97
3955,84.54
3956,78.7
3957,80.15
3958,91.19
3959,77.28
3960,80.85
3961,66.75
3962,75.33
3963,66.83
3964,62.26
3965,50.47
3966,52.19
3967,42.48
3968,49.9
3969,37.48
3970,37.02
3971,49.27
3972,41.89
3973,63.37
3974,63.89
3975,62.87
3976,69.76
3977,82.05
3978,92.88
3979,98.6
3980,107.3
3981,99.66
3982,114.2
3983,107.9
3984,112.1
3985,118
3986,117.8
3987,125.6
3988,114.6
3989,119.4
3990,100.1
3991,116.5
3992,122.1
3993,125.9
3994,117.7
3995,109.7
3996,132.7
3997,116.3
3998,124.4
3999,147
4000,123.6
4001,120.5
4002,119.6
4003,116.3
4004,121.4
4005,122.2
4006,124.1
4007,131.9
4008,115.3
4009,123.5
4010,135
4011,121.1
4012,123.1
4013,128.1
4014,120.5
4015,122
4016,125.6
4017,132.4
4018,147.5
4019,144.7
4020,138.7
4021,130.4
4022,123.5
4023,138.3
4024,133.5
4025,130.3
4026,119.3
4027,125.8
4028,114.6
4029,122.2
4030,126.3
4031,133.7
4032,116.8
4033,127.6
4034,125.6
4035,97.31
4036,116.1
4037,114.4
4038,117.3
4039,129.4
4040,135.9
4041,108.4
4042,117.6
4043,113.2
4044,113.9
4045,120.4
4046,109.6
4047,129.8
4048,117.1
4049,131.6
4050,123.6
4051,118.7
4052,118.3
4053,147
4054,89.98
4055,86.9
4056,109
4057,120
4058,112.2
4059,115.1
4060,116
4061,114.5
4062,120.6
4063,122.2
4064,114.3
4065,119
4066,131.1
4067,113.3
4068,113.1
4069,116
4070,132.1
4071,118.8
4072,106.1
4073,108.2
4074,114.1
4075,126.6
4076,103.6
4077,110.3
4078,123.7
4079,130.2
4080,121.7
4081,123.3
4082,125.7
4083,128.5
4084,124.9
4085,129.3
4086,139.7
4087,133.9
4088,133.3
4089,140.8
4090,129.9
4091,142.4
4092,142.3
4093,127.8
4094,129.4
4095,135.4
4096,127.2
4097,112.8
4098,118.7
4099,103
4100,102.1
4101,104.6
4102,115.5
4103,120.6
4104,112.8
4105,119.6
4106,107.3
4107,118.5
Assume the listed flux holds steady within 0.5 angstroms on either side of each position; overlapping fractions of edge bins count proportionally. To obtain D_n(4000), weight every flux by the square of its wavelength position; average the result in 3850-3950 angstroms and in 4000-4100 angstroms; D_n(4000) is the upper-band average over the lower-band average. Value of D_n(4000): 1.89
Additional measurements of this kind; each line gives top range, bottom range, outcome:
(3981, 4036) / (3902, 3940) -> 1.81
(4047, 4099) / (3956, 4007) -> 1.35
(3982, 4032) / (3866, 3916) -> 1.76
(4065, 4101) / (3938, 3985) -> 1.76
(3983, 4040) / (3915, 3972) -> 1.91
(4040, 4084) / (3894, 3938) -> 1.72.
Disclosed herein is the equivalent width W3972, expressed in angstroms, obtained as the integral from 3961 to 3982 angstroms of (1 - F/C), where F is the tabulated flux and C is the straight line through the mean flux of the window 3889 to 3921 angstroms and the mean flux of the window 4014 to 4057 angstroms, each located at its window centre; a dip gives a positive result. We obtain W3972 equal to 7.6 angstroms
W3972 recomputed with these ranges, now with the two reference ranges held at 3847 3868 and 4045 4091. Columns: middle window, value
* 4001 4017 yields -2.89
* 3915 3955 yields 7.49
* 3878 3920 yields -1.98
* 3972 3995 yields -0.74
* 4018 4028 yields -2.14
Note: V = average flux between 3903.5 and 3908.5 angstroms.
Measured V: 80.5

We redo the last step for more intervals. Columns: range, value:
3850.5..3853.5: 70.5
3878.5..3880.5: 58.3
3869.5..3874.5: 65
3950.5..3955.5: 88.7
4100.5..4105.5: 115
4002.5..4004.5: 119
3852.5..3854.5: 60.9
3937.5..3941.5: 53.6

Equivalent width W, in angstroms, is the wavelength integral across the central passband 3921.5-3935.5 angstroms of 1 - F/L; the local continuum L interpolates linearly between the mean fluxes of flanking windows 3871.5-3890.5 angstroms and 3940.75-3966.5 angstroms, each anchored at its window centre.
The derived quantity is 3.4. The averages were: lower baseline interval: 65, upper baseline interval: 75.9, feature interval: 54.6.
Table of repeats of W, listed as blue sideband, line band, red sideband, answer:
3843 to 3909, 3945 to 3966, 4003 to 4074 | 3.6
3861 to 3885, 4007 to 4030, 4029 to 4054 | -3.1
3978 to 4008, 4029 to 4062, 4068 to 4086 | 0.4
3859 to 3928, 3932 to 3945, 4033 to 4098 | 4.8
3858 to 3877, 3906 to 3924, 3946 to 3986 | -4.4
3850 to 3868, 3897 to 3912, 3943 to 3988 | -3.0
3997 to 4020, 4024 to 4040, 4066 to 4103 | 0.5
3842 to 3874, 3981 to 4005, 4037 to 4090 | -4.3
